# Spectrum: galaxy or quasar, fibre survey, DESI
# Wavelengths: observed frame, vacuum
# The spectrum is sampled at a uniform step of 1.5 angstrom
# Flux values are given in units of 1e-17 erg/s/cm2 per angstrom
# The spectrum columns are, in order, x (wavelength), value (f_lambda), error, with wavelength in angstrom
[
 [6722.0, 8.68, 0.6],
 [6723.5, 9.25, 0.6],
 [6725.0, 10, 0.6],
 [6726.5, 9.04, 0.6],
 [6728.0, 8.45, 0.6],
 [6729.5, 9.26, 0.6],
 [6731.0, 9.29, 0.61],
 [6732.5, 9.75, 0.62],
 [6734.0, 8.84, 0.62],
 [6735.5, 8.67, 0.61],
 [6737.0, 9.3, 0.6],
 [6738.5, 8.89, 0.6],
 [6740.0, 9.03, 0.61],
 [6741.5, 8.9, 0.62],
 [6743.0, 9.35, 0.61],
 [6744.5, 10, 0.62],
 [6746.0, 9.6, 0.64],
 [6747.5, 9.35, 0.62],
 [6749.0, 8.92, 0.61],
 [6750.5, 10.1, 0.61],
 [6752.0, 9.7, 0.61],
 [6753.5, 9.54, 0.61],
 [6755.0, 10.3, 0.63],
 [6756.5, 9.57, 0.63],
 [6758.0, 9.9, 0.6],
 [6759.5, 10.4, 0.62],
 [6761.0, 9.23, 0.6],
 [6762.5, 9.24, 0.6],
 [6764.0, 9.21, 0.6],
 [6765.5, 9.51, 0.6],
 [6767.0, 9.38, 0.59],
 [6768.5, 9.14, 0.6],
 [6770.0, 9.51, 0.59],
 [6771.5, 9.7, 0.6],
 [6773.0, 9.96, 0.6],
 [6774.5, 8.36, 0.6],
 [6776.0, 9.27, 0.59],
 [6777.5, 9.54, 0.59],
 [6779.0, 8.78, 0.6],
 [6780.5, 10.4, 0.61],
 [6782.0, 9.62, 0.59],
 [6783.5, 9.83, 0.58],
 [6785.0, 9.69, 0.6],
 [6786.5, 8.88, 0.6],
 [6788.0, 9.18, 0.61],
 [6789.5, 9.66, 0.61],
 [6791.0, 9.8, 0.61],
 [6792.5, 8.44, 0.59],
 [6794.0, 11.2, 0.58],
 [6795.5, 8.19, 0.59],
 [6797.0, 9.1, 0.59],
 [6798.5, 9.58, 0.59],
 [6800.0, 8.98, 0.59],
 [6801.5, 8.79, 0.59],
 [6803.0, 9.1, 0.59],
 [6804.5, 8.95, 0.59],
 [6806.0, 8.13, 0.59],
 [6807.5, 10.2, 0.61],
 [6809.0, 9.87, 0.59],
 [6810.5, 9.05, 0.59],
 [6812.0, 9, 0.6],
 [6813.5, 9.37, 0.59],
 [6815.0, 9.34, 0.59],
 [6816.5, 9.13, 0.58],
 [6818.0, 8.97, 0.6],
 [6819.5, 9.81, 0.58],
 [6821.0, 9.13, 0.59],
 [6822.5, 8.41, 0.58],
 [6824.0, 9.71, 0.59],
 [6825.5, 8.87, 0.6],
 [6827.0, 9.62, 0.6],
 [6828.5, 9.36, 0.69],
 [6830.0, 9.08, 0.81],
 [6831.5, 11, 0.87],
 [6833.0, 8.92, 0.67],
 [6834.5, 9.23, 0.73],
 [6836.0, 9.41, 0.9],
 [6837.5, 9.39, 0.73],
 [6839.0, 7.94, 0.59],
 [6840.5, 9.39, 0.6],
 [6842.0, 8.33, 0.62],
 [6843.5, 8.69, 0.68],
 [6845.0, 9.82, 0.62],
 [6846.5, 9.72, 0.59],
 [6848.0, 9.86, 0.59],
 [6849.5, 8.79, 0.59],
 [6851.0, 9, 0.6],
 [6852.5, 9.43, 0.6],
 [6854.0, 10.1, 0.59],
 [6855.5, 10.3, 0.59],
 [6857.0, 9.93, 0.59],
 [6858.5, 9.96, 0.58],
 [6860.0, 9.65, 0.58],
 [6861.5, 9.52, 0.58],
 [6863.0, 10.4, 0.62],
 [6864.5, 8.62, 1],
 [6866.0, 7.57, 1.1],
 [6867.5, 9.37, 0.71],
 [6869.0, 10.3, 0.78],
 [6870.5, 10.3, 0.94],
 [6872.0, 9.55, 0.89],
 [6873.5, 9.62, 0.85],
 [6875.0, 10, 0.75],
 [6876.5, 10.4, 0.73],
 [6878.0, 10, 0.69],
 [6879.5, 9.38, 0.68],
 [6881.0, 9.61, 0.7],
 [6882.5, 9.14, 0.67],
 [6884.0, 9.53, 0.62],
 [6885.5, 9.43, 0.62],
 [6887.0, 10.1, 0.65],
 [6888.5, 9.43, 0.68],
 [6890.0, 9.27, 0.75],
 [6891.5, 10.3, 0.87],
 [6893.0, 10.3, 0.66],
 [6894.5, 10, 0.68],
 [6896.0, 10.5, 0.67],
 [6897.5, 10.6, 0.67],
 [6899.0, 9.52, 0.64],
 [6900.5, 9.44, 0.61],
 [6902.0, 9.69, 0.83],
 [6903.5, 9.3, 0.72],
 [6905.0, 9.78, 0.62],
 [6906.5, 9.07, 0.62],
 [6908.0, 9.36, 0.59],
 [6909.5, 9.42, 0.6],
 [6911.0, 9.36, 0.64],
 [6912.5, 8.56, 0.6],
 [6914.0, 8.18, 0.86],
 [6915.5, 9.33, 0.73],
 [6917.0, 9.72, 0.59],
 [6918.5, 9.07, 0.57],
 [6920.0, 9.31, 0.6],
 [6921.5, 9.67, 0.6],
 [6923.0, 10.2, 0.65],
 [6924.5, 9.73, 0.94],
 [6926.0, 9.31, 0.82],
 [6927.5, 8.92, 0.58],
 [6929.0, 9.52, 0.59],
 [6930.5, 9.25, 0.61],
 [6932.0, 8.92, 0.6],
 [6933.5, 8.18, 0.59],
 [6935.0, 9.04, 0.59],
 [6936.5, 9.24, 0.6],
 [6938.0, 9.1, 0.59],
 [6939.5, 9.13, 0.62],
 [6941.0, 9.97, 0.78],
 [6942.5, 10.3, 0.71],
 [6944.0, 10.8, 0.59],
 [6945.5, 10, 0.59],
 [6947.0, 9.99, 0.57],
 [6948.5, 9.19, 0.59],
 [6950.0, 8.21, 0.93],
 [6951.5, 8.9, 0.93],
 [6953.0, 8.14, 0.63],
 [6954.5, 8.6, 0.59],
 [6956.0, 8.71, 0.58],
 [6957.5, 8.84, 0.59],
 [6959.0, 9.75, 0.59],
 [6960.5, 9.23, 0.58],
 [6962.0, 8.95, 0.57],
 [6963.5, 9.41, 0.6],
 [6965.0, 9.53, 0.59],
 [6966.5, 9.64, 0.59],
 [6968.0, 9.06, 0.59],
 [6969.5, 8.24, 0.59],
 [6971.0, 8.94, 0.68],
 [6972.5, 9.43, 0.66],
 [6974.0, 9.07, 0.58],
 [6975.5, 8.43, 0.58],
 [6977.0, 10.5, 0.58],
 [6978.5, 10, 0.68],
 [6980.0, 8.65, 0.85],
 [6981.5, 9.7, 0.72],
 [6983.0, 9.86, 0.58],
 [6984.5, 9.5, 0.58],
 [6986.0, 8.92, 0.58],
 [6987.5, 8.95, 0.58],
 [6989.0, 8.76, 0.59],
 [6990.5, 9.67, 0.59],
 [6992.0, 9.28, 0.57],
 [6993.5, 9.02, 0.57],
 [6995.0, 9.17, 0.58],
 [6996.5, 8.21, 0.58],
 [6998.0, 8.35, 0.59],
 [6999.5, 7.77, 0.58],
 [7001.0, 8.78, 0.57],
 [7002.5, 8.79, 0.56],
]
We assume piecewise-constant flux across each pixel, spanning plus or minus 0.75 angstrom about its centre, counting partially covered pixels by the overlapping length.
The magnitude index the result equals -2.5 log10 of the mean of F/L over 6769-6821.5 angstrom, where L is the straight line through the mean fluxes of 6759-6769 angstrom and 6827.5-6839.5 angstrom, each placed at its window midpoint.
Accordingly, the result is 0.01 mag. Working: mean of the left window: 9.43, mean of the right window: 9.33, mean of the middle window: 9.33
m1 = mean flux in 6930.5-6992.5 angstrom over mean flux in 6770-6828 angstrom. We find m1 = 0.99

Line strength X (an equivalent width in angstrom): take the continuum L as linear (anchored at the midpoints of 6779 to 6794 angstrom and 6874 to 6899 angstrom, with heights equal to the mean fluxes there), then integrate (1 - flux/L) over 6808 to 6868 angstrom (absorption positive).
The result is 2.35 angstrom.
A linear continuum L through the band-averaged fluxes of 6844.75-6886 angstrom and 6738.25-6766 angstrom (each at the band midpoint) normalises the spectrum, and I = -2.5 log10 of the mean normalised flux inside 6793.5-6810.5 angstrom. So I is 0.04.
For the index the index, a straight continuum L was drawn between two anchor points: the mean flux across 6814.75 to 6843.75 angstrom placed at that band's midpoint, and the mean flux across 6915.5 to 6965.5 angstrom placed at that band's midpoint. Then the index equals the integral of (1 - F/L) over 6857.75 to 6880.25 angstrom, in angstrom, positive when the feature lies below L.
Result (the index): -1.0 angstrom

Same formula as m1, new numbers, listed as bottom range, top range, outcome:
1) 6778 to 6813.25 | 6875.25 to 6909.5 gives 1.04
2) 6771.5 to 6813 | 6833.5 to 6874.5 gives 1.01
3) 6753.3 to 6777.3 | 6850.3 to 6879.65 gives 1.02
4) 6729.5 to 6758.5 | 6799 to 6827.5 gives 0.98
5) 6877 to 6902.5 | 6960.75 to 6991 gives 0.95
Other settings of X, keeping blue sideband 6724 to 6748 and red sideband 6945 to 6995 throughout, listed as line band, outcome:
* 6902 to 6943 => -0.5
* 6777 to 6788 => -0.3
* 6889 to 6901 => -1.0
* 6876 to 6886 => -0.5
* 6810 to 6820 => 0.0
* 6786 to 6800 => -0.2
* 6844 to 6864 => -1.1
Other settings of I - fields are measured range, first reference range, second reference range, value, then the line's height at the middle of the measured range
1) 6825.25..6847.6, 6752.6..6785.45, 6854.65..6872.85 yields 0.04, 9.6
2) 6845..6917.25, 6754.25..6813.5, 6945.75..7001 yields -0.04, 9.23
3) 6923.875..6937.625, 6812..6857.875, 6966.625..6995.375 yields 0.02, 9.26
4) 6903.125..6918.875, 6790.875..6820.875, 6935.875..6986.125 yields 0.01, 9.28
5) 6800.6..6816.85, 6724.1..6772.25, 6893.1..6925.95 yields 0.03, 9.45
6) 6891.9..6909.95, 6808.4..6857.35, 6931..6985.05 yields -0.05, 9.29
